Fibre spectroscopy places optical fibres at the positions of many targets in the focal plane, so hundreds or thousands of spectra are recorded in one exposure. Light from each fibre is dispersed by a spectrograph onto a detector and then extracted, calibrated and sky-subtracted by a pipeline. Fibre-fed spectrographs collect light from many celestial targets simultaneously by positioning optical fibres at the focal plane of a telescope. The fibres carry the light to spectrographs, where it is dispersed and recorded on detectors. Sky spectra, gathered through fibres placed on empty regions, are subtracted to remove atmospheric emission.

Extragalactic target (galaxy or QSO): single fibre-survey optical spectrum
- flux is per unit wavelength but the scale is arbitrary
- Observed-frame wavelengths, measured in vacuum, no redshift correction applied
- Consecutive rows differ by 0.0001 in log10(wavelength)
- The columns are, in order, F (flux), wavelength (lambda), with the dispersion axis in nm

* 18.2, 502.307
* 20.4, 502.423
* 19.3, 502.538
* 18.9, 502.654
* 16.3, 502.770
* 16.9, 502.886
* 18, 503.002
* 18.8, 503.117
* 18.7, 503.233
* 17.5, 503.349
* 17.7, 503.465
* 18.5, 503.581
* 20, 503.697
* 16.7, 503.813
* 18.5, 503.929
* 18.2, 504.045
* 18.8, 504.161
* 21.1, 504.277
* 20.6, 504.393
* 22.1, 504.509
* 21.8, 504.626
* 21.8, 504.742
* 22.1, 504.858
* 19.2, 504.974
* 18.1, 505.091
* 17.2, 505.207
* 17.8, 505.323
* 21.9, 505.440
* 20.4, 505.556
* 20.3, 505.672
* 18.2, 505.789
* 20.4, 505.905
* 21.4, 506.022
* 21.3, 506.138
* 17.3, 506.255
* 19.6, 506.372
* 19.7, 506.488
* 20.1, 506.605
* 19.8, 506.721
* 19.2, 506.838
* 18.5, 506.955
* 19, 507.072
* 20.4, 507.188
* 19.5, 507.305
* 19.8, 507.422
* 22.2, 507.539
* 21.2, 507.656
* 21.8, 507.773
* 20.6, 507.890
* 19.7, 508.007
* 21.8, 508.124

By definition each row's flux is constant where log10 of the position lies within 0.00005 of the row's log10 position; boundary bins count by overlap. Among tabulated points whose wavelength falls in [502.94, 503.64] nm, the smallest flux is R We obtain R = 17.5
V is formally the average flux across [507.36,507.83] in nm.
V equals 21.2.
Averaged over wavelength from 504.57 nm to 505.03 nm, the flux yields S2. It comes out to 21.3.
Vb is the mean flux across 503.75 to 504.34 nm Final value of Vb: 18.7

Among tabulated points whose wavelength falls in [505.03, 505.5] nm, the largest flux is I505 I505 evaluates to 21.9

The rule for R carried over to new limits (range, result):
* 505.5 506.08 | 18.2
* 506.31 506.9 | 19.2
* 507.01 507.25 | 19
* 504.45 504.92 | 21.8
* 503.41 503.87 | 16.7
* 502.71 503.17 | 16.3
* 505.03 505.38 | 17.2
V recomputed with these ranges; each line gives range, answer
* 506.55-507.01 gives 19.4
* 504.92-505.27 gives 18.1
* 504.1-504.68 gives 20.8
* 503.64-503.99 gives 18.4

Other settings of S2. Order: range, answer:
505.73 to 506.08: 20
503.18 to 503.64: 18.1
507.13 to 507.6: 20.5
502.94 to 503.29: 18.5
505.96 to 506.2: 21.2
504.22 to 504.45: 20.9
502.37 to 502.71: 19.5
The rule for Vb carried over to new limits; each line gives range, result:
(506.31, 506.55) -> 19.6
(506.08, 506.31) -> 19.3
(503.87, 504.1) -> 18.4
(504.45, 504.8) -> 21.9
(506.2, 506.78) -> 19.3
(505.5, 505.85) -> 19.7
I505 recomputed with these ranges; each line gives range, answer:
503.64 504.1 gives 20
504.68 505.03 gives 22.1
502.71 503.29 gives 18.8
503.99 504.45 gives 21.1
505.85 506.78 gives 21.4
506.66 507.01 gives 19.8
